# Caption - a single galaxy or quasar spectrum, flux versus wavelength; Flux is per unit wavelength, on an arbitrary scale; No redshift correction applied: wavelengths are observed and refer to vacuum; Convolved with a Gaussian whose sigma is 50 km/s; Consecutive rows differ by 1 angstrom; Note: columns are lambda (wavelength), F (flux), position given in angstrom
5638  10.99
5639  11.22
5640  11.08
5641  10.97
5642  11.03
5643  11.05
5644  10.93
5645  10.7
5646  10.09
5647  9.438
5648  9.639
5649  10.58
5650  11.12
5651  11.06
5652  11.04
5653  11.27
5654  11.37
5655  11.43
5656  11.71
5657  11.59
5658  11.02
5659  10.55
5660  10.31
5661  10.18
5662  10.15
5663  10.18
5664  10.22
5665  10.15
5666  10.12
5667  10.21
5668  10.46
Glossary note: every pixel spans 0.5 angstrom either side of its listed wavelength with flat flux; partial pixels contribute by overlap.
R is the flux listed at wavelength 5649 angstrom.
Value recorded 10.58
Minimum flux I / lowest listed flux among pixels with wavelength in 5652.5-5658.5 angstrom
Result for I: 11.02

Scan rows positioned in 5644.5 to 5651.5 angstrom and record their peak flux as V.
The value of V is 11.12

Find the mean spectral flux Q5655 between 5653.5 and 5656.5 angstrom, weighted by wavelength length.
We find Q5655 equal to 11.5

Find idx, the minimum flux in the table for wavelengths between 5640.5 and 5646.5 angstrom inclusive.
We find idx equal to 10.09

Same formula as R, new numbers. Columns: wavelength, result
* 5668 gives 10.46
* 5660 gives 10.31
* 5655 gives 11.43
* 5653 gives 11.27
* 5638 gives 10.99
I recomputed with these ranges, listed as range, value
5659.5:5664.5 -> 10.15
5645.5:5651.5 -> 9.438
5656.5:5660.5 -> 10.31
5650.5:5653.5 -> 11.04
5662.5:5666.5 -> 10.12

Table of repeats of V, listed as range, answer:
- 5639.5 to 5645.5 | 11.08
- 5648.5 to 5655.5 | 11.43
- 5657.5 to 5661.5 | 11.02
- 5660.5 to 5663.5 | 10.18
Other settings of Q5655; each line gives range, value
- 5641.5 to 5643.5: 11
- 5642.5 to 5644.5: 11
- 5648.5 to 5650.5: 10.8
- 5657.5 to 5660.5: 10.6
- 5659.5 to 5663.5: 10.2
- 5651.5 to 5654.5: 11.2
